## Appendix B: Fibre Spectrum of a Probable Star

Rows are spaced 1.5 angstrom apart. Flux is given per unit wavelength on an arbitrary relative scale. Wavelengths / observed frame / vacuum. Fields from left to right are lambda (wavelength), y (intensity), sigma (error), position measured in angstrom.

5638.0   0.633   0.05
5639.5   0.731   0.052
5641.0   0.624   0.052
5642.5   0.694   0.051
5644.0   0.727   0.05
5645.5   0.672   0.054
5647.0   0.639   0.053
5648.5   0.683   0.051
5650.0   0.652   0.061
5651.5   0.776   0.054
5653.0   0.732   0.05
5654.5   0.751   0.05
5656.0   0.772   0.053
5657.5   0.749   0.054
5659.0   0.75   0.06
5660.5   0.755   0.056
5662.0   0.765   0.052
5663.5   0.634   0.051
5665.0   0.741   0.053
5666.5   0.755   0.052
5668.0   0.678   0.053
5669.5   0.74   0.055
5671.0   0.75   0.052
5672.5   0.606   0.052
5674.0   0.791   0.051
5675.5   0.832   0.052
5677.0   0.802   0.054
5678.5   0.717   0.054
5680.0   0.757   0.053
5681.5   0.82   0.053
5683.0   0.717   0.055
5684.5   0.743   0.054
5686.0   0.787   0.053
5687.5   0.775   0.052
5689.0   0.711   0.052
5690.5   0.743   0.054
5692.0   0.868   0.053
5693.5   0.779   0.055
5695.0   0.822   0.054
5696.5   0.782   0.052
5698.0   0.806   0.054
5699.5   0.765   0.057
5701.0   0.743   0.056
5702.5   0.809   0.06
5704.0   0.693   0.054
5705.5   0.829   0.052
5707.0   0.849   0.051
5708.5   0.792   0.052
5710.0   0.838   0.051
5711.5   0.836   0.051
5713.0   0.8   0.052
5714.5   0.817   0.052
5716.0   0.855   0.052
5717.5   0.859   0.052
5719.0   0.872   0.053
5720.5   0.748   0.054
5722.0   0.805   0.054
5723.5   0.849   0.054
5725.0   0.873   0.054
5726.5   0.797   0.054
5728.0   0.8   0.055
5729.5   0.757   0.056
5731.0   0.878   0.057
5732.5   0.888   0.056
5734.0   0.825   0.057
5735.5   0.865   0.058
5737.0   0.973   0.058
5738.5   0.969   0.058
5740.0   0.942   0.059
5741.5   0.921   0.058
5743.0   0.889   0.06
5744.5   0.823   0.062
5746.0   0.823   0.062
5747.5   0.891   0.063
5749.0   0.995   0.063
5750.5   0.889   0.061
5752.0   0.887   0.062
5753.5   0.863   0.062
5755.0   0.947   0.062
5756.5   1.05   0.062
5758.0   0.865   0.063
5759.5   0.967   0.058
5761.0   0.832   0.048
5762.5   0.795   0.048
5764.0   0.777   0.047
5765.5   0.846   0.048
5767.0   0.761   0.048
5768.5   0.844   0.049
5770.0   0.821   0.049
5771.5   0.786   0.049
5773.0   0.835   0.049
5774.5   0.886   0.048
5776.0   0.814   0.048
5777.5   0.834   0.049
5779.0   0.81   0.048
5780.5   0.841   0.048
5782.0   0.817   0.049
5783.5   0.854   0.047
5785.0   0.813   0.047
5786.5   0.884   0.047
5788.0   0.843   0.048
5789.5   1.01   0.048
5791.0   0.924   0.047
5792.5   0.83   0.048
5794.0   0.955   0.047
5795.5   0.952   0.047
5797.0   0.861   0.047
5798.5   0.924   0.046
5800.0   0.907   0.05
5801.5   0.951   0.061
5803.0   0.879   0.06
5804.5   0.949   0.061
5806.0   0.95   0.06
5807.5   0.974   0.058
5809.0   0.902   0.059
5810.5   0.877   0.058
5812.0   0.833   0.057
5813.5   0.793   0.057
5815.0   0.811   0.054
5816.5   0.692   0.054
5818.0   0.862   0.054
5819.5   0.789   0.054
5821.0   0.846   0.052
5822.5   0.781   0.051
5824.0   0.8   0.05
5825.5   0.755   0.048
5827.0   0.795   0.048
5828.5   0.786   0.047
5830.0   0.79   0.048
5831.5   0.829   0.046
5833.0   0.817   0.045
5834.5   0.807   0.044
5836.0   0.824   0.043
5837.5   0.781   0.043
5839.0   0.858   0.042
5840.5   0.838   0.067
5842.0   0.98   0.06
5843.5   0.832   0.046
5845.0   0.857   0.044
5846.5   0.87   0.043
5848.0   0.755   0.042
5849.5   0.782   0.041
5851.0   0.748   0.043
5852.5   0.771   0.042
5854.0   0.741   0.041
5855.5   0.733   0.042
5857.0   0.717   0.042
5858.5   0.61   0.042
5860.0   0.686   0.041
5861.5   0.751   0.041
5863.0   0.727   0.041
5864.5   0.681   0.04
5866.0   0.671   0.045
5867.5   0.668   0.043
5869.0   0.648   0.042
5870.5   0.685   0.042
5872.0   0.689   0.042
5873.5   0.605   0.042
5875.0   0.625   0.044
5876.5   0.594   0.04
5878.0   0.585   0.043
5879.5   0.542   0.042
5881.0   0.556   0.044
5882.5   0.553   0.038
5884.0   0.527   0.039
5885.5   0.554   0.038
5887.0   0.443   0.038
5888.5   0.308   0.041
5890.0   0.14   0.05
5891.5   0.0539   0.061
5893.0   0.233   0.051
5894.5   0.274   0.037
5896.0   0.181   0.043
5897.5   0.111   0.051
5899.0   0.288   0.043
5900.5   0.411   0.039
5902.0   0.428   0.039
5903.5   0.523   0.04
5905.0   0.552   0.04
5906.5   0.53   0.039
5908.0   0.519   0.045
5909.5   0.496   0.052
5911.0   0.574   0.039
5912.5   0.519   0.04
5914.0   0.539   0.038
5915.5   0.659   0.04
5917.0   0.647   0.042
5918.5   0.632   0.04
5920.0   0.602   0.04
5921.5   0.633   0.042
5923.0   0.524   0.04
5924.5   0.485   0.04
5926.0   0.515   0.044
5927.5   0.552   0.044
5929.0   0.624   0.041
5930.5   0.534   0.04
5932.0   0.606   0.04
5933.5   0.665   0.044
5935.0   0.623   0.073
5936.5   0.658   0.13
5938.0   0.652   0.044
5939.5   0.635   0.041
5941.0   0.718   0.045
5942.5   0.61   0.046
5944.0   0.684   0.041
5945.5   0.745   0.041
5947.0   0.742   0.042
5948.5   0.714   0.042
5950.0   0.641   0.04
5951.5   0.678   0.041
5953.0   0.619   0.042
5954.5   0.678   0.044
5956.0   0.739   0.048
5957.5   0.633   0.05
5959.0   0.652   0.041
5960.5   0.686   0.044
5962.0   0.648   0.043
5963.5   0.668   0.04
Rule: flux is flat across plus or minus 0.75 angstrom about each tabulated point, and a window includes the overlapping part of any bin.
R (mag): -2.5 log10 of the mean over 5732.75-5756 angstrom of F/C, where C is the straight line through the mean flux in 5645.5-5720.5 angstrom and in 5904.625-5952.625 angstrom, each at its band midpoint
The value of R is -0.23 mag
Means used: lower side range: 0.765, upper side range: 0.61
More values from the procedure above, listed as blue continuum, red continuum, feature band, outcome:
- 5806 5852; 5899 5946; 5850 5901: 0.31 mag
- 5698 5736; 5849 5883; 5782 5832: -0.18 mag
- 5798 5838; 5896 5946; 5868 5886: 0.13 mag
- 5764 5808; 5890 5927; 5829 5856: -0.20 mag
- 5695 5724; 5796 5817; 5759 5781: 0.03 mag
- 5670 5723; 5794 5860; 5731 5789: -0.08 mag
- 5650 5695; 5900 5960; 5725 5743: -0.22 mag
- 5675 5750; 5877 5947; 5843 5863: -0.24 mag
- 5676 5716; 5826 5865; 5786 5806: -0.17 mag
